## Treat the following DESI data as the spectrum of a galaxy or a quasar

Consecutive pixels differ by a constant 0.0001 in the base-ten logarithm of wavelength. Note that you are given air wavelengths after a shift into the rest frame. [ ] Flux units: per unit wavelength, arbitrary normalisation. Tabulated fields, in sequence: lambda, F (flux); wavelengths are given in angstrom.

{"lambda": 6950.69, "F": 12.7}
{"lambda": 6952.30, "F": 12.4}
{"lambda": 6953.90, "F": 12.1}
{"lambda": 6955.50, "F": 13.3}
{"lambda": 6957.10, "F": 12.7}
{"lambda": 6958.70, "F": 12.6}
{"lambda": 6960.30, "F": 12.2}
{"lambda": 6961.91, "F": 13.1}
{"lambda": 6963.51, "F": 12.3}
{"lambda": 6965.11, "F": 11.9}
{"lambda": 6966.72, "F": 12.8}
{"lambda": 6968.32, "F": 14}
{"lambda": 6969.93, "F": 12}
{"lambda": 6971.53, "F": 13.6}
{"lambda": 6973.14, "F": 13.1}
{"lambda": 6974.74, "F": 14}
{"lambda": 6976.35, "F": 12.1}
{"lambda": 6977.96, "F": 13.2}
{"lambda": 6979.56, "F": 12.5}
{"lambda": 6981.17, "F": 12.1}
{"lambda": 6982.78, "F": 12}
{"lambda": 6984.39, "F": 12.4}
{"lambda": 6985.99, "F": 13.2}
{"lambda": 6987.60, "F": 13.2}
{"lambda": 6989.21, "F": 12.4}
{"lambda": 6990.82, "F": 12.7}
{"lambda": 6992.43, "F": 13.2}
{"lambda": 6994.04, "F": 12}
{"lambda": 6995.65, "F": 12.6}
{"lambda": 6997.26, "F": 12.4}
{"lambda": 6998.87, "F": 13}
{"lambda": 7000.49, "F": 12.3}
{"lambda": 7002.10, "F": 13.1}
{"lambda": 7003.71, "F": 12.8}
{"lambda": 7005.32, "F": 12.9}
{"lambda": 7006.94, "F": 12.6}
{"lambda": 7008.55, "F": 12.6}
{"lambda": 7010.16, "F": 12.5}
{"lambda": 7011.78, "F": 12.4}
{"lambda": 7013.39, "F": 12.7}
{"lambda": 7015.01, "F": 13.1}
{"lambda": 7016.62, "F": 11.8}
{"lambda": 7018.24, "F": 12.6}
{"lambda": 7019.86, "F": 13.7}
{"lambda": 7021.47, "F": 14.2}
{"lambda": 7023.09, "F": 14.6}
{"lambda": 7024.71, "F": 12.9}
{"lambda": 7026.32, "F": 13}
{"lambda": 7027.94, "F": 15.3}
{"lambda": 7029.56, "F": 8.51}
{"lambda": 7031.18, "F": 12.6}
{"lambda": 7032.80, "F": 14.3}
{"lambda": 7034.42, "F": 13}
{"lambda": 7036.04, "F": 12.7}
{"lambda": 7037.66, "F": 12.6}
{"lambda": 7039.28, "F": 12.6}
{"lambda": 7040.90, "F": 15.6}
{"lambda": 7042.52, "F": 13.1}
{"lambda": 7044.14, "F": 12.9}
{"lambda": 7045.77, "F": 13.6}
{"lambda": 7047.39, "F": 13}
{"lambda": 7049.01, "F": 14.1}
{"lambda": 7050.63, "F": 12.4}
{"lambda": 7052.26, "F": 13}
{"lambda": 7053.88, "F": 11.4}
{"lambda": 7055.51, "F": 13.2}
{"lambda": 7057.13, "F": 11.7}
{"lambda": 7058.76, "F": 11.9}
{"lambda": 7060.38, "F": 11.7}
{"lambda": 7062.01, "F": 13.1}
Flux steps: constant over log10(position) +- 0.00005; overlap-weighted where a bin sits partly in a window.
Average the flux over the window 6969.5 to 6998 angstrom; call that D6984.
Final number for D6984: 12.7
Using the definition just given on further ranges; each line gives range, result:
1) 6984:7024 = 12.8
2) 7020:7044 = 13.2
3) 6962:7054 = 12.9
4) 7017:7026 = 13.5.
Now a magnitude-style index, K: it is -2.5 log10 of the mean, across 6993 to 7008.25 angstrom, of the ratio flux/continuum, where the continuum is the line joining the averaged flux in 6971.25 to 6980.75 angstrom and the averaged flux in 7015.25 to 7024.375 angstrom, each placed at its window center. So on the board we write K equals 0.047 mag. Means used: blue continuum 13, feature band 12.6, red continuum 13.3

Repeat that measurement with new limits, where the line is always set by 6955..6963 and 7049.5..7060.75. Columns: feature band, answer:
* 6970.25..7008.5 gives -0.01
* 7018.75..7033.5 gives -0.07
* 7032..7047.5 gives -0.09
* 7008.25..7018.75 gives 0.00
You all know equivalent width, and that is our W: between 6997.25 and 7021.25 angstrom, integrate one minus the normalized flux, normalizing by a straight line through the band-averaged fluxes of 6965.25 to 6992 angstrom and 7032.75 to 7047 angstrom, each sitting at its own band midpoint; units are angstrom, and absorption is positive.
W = 0.6 angstrom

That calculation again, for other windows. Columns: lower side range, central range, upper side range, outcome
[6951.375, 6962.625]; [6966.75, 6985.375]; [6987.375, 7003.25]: -0.26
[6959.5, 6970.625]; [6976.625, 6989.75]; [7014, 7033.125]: 0.13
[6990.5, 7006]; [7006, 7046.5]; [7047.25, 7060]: -1.29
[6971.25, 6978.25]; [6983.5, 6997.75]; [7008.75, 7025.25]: 0.47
